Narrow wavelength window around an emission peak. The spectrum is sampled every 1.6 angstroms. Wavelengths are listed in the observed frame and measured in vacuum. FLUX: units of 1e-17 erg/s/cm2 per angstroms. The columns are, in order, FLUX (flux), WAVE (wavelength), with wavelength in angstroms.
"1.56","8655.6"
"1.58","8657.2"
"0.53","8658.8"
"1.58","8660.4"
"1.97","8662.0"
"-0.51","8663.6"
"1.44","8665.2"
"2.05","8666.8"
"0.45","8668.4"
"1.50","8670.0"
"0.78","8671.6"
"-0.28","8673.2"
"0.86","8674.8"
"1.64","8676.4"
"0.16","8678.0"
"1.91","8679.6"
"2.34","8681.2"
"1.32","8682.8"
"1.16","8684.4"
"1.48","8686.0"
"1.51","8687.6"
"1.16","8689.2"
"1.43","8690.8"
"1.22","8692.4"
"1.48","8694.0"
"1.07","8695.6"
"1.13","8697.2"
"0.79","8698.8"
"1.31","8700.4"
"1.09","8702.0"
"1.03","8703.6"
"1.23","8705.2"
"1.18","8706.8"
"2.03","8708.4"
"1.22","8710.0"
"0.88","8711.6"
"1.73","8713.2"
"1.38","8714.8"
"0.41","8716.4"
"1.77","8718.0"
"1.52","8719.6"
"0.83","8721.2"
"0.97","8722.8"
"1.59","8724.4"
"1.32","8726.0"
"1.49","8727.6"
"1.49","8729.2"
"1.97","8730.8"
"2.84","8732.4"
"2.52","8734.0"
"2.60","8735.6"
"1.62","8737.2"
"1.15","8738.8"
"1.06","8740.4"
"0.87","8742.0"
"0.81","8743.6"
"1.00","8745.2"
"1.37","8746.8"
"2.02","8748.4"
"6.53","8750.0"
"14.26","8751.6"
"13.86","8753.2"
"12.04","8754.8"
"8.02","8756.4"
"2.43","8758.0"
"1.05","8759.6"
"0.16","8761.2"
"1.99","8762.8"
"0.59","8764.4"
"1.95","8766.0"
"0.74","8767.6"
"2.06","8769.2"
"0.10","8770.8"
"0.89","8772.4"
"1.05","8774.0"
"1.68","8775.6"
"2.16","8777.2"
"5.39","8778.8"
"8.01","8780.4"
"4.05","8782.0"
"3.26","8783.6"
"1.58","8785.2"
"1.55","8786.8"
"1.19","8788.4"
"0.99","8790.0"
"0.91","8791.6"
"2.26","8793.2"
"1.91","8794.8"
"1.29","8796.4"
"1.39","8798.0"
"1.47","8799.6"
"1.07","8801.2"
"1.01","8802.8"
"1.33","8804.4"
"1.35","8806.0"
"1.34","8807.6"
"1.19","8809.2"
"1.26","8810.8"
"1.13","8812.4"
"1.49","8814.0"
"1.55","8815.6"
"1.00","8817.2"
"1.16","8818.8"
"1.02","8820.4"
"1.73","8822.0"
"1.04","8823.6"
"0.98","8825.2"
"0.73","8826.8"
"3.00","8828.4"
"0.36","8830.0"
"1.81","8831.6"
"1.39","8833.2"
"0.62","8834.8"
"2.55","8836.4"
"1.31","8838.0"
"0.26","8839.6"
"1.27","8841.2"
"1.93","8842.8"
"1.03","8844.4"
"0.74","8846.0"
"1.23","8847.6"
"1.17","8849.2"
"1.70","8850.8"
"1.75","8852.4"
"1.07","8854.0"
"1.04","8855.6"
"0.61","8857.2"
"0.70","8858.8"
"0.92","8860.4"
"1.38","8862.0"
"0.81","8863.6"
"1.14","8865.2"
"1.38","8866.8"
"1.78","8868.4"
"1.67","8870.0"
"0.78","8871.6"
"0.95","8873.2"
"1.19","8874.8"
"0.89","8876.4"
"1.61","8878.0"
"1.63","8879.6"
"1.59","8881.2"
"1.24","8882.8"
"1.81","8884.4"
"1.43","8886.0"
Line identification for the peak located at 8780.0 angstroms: [N II]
